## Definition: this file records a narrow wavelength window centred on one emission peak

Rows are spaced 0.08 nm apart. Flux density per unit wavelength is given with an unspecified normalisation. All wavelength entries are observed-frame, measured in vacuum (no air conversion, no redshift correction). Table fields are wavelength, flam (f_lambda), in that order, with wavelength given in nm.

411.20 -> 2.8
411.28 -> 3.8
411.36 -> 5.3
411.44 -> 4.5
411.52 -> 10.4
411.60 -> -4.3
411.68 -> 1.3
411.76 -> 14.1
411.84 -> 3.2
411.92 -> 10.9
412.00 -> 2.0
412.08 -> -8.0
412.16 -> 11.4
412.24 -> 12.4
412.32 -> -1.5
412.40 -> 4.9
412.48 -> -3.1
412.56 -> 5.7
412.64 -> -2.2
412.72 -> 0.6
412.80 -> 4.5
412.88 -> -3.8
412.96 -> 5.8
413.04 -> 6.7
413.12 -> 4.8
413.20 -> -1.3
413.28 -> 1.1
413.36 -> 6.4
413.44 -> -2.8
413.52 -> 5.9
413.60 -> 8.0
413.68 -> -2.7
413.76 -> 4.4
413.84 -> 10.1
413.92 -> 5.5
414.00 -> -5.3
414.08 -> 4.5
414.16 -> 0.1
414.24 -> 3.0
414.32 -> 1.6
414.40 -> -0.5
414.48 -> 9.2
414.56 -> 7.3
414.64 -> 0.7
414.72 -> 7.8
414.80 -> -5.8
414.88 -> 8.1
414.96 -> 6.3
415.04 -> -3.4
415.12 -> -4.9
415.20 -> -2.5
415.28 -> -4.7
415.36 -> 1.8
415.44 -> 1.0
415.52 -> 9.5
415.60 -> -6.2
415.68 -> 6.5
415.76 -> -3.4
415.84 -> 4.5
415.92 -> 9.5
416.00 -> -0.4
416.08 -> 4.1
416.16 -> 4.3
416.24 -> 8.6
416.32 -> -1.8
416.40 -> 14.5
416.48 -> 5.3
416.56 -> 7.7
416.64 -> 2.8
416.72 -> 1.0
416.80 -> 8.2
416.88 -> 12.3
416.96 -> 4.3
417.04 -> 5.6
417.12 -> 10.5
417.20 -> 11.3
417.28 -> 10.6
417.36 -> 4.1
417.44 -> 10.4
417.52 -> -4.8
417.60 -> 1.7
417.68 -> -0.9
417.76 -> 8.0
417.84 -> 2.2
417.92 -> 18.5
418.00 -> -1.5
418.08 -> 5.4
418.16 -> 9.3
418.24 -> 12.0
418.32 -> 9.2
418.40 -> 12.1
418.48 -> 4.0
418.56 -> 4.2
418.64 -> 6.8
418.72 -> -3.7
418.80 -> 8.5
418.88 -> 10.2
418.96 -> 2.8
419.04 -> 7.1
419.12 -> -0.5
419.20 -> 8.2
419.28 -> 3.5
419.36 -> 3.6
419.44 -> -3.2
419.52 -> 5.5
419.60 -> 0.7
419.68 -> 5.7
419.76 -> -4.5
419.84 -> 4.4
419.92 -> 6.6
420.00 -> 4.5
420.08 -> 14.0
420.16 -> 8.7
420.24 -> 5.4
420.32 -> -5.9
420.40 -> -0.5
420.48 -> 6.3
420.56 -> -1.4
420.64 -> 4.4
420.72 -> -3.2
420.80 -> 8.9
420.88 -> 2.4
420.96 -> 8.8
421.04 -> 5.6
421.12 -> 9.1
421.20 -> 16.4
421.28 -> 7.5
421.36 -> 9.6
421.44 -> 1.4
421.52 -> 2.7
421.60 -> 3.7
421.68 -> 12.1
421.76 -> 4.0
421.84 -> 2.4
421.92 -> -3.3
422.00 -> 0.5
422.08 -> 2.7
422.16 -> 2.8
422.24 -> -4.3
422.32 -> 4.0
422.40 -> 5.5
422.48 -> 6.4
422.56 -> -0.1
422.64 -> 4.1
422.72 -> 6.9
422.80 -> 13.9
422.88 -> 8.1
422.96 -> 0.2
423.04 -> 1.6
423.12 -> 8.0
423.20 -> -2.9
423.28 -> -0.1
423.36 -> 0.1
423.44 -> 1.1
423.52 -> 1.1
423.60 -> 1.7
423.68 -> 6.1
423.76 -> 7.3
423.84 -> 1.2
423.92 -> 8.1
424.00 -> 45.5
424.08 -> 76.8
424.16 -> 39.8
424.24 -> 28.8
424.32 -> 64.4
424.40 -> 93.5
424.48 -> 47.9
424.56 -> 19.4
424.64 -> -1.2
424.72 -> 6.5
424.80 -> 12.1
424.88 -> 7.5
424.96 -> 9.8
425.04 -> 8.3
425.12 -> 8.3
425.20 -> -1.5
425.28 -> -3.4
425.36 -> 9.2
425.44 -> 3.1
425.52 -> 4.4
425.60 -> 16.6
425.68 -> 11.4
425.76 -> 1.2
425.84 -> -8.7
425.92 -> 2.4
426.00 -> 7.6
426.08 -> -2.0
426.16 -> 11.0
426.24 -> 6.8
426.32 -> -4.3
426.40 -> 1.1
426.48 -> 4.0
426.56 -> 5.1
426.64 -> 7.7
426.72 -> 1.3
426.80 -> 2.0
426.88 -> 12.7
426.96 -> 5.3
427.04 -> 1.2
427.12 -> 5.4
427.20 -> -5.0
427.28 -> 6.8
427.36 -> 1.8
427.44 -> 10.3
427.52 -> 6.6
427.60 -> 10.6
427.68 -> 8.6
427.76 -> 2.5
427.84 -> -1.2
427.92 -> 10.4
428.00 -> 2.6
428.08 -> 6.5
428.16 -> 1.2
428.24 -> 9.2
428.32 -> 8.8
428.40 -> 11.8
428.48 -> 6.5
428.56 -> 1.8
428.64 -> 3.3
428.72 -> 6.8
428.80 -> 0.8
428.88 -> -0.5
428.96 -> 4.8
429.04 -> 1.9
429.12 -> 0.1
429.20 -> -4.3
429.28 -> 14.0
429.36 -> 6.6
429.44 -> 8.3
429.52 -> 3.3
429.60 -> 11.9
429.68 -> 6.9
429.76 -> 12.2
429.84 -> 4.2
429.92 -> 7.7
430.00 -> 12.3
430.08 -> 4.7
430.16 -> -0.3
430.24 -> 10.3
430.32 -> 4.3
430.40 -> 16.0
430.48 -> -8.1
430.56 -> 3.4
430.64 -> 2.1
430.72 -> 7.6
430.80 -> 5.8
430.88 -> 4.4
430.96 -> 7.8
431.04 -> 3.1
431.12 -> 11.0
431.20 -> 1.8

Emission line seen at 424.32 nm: [O II] 3727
